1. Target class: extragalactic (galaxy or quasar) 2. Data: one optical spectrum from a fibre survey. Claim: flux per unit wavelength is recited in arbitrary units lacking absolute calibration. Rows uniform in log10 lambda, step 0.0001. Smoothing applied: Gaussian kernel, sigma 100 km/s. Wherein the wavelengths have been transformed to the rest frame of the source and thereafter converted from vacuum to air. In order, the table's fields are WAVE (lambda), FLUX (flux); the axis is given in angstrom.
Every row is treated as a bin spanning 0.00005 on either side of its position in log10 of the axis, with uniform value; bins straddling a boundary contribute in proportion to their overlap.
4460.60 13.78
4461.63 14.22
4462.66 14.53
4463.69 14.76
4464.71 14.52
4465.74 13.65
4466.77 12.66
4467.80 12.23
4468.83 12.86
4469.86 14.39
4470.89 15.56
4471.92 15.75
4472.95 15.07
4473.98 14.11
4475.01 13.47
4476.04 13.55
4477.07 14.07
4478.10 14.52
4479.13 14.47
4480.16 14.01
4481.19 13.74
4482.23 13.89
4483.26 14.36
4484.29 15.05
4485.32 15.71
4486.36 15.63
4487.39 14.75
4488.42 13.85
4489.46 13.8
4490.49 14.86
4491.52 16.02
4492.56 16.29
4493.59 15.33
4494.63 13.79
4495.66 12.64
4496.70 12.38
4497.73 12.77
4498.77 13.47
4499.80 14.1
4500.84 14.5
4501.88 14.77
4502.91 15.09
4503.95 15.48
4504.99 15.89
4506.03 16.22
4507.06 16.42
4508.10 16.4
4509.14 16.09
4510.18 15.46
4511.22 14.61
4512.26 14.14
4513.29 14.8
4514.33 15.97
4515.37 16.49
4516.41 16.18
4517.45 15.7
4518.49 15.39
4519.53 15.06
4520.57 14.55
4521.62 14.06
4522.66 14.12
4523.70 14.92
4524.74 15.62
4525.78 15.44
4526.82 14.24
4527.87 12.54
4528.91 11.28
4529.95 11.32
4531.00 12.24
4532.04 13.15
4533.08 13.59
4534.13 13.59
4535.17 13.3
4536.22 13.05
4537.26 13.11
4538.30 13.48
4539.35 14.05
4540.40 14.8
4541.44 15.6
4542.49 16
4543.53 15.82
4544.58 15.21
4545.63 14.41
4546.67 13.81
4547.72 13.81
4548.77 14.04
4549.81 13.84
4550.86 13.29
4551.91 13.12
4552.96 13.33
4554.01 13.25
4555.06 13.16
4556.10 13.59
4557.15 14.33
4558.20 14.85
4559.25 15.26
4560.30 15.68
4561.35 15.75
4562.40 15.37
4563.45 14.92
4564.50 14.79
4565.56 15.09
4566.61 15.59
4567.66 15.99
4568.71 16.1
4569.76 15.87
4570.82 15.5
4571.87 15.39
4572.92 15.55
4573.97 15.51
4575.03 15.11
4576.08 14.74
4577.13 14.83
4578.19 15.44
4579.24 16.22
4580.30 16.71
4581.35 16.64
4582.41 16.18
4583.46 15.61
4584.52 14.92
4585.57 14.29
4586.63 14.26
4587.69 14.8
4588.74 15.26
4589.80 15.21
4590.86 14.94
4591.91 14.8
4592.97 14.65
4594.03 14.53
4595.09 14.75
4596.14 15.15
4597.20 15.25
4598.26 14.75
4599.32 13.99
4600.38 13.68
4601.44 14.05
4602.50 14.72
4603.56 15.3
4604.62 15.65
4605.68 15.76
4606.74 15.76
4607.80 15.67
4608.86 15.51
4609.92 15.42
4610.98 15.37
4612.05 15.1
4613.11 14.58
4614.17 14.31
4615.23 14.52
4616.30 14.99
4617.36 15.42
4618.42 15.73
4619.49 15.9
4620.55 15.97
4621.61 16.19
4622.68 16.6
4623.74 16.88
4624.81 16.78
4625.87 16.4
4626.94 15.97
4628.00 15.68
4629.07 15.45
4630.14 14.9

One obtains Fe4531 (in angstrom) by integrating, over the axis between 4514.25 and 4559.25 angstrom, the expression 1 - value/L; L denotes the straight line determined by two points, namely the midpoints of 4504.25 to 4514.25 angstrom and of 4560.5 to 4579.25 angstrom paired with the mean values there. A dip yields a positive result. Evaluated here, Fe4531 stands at 3.93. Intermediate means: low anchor 15.6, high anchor 15.4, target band 14.1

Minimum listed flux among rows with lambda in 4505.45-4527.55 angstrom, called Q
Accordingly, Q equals 14.06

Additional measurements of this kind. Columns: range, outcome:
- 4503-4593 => 11.28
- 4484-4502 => 12.38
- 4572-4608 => 13.68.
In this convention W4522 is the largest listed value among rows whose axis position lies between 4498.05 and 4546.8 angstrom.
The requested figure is 16.49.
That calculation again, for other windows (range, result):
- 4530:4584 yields 16.71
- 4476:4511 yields 16.42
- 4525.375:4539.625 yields 15.44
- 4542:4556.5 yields 16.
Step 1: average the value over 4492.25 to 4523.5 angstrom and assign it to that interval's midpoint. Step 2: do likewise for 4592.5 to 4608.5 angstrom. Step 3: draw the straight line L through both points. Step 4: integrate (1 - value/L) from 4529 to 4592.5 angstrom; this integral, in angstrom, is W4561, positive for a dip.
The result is 1.2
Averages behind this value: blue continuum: 14.9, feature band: 14.6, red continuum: 14.9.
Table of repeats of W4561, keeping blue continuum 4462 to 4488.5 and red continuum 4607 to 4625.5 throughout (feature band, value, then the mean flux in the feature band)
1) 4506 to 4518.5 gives -0.9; 15.7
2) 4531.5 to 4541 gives 0.8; 13.6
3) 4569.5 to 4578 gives -0.1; 15.3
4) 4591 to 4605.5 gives 0.6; 14.7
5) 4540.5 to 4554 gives 0.6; 14.3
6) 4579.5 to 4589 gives -0.1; 15.4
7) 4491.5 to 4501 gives 0.3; 14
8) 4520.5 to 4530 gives 0.5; 13.9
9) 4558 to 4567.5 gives -0.1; 15.3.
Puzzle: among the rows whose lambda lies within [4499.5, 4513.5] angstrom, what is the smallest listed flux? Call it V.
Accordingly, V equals 14.1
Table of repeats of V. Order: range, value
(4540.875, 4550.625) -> 13.81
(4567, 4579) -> 14.74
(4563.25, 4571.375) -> 14.79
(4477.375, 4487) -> 13.74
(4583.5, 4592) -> 14.26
